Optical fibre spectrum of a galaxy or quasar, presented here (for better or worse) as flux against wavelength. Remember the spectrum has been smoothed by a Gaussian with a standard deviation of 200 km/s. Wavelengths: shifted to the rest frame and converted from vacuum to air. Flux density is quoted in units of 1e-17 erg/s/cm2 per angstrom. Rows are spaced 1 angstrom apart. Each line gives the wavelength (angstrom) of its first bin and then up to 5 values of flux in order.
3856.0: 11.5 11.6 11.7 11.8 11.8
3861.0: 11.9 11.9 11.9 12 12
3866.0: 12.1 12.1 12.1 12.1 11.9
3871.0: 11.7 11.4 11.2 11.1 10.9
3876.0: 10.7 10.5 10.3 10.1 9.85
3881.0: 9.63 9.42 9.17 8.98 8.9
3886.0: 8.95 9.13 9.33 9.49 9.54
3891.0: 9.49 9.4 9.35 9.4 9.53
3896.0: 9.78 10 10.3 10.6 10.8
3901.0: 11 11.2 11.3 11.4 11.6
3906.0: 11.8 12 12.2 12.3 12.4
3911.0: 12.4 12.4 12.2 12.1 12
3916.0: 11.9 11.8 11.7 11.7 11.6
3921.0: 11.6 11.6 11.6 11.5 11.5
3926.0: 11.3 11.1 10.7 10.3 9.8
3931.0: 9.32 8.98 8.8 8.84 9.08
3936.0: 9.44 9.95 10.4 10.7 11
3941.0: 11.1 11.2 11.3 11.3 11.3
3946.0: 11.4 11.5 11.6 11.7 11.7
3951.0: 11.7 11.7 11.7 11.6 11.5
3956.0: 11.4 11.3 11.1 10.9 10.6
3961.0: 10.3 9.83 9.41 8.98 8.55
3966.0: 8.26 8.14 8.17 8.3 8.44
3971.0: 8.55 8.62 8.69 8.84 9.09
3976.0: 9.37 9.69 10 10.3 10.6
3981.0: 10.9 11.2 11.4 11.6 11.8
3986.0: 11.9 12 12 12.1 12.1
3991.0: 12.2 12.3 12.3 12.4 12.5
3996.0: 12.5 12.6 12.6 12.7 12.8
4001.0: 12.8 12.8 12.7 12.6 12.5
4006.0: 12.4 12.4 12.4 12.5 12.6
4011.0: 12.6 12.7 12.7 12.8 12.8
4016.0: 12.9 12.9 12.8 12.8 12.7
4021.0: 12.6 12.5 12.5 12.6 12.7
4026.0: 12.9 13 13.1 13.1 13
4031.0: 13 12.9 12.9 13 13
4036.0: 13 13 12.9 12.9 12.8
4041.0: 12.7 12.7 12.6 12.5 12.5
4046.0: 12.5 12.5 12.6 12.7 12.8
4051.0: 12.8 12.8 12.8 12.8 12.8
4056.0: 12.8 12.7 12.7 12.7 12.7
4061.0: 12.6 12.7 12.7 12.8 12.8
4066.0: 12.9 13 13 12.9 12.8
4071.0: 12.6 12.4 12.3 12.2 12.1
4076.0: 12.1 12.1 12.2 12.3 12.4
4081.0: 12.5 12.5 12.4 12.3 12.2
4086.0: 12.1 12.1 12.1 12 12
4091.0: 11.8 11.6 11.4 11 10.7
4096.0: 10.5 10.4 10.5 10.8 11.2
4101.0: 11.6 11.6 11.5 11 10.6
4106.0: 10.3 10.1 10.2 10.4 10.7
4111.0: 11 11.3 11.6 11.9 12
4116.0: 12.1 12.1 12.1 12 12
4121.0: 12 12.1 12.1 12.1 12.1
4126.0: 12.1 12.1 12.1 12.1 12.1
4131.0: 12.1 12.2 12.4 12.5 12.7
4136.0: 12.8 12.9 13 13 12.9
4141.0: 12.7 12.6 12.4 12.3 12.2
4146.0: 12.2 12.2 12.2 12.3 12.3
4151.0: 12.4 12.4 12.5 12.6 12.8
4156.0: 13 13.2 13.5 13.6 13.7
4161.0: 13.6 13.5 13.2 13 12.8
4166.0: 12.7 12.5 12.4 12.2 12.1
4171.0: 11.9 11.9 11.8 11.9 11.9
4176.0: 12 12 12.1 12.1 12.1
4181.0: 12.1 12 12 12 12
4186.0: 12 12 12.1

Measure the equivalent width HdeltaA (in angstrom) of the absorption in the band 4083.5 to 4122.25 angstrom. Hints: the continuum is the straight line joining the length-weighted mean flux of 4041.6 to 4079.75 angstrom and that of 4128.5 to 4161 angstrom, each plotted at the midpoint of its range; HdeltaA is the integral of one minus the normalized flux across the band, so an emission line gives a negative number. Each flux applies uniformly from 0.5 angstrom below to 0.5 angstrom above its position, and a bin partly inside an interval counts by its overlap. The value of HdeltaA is 3.8 angstrom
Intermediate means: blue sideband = 12.6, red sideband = 12.6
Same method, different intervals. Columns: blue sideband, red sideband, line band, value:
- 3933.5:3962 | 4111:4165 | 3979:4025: -3.85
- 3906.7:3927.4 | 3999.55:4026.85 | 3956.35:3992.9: 6.25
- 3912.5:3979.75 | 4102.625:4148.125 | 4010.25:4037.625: -4.25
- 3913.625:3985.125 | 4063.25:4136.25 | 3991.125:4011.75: -2.95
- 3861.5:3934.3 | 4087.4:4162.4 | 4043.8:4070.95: -2.53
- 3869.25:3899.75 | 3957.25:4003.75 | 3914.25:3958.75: -2.49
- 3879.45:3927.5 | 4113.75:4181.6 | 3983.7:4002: -1.48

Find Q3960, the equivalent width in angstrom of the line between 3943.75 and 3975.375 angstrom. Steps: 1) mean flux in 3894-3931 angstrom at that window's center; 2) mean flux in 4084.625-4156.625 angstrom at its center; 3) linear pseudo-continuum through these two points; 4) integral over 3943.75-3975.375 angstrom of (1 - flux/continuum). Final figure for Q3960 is 3.4 angstrom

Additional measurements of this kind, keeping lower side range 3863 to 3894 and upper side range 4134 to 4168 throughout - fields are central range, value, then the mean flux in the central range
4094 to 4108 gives 1.73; 10.8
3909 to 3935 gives -0.83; 11.1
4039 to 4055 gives -1.09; 12.7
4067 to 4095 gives -0.05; 12.2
